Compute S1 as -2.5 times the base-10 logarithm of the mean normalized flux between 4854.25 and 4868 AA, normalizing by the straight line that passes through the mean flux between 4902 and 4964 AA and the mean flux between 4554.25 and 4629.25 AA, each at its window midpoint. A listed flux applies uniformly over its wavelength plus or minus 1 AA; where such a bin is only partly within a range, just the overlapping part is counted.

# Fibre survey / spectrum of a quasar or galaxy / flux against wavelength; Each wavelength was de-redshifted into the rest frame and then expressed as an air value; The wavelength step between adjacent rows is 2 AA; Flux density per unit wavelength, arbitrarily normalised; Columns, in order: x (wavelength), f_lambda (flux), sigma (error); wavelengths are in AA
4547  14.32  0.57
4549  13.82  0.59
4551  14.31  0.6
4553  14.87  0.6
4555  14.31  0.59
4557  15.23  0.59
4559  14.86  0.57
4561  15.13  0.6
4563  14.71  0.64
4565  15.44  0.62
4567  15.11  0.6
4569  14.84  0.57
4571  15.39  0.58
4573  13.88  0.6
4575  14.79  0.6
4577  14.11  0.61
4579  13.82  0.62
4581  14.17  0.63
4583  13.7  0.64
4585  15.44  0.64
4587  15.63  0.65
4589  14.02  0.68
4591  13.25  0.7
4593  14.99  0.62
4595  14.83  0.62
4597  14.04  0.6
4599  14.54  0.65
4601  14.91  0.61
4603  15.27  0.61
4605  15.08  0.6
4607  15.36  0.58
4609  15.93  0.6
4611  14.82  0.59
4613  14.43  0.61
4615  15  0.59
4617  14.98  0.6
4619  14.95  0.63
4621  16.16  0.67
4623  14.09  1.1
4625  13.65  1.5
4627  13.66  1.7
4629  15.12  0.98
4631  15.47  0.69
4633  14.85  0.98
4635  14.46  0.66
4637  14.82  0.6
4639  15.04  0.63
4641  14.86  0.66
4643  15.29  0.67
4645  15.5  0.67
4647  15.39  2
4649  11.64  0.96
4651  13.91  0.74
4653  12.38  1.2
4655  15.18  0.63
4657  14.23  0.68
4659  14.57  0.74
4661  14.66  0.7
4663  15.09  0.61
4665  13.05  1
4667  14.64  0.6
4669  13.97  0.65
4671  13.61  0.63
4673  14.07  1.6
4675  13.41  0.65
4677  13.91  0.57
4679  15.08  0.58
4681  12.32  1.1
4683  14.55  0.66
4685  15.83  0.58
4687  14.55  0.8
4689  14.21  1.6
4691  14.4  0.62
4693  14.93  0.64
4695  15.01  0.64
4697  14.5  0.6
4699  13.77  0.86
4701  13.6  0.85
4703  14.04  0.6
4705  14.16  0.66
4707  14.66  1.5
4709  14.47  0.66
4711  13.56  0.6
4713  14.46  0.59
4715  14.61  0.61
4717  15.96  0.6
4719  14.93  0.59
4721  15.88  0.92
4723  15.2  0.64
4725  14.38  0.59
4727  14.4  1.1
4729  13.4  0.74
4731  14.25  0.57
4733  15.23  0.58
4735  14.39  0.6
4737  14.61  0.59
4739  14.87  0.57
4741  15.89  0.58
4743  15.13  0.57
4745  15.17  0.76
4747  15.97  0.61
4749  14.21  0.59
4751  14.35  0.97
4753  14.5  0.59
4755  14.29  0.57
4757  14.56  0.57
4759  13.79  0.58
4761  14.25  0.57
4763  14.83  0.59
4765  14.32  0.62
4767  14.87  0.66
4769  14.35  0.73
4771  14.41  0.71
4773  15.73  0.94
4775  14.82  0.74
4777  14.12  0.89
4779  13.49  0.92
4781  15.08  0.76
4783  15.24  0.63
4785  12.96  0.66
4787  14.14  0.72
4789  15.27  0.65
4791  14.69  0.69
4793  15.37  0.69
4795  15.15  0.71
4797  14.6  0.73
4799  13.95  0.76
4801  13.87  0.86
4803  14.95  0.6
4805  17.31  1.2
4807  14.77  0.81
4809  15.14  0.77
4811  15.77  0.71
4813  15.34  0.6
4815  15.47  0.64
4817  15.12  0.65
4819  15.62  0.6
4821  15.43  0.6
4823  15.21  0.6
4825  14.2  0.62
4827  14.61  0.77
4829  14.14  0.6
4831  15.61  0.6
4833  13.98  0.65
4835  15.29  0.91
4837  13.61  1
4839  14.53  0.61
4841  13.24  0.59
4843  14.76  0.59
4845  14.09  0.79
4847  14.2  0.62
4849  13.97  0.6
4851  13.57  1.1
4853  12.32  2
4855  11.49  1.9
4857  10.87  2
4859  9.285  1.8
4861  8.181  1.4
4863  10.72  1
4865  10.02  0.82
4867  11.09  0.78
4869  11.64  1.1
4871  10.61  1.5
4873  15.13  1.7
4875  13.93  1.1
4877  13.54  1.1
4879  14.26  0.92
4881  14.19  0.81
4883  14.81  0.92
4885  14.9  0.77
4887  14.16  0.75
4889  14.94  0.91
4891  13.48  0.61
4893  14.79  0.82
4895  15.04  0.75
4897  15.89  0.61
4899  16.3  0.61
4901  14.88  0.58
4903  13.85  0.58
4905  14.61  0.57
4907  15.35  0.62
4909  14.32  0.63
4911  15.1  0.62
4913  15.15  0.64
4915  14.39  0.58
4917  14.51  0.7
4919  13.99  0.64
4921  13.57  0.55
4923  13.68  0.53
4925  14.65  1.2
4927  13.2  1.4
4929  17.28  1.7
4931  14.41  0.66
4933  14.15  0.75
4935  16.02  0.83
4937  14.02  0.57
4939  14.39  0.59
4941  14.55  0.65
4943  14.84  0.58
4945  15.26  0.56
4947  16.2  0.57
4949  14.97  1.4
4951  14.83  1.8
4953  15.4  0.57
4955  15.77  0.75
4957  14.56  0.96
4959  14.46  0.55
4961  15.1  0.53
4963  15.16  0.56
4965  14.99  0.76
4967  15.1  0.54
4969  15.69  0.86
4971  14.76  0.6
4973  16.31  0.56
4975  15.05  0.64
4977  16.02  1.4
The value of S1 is 0.400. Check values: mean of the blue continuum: 14.7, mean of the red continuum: 14.8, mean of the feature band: 10.2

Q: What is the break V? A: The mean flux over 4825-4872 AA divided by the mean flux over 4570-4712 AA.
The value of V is 0.9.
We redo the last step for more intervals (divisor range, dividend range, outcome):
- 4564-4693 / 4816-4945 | 0.96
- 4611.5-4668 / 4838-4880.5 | 0.86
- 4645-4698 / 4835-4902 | 0.94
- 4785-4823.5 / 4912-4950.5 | 0.98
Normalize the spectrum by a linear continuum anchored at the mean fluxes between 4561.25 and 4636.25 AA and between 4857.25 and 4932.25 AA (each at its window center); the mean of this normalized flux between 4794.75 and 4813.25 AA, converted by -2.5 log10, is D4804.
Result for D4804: -0.076 mag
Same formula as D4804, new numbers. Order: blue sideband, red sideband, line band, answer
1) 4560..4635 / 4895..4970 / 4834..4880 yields 0.18 mag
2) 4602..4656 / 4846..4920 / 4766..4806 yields -0.06 mag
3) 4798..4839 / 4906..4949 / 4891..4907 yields -0.01 mag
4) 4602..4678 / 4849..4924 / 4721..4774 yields -0.05 mag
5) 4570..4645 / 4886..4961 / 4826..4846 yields 0.03 mag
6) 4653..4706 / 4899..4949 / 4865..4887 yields 0.10 mag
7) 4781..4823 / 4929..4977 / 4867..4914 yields 0.06 mag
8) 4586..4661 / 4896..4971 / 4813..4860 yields 0.06 mag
